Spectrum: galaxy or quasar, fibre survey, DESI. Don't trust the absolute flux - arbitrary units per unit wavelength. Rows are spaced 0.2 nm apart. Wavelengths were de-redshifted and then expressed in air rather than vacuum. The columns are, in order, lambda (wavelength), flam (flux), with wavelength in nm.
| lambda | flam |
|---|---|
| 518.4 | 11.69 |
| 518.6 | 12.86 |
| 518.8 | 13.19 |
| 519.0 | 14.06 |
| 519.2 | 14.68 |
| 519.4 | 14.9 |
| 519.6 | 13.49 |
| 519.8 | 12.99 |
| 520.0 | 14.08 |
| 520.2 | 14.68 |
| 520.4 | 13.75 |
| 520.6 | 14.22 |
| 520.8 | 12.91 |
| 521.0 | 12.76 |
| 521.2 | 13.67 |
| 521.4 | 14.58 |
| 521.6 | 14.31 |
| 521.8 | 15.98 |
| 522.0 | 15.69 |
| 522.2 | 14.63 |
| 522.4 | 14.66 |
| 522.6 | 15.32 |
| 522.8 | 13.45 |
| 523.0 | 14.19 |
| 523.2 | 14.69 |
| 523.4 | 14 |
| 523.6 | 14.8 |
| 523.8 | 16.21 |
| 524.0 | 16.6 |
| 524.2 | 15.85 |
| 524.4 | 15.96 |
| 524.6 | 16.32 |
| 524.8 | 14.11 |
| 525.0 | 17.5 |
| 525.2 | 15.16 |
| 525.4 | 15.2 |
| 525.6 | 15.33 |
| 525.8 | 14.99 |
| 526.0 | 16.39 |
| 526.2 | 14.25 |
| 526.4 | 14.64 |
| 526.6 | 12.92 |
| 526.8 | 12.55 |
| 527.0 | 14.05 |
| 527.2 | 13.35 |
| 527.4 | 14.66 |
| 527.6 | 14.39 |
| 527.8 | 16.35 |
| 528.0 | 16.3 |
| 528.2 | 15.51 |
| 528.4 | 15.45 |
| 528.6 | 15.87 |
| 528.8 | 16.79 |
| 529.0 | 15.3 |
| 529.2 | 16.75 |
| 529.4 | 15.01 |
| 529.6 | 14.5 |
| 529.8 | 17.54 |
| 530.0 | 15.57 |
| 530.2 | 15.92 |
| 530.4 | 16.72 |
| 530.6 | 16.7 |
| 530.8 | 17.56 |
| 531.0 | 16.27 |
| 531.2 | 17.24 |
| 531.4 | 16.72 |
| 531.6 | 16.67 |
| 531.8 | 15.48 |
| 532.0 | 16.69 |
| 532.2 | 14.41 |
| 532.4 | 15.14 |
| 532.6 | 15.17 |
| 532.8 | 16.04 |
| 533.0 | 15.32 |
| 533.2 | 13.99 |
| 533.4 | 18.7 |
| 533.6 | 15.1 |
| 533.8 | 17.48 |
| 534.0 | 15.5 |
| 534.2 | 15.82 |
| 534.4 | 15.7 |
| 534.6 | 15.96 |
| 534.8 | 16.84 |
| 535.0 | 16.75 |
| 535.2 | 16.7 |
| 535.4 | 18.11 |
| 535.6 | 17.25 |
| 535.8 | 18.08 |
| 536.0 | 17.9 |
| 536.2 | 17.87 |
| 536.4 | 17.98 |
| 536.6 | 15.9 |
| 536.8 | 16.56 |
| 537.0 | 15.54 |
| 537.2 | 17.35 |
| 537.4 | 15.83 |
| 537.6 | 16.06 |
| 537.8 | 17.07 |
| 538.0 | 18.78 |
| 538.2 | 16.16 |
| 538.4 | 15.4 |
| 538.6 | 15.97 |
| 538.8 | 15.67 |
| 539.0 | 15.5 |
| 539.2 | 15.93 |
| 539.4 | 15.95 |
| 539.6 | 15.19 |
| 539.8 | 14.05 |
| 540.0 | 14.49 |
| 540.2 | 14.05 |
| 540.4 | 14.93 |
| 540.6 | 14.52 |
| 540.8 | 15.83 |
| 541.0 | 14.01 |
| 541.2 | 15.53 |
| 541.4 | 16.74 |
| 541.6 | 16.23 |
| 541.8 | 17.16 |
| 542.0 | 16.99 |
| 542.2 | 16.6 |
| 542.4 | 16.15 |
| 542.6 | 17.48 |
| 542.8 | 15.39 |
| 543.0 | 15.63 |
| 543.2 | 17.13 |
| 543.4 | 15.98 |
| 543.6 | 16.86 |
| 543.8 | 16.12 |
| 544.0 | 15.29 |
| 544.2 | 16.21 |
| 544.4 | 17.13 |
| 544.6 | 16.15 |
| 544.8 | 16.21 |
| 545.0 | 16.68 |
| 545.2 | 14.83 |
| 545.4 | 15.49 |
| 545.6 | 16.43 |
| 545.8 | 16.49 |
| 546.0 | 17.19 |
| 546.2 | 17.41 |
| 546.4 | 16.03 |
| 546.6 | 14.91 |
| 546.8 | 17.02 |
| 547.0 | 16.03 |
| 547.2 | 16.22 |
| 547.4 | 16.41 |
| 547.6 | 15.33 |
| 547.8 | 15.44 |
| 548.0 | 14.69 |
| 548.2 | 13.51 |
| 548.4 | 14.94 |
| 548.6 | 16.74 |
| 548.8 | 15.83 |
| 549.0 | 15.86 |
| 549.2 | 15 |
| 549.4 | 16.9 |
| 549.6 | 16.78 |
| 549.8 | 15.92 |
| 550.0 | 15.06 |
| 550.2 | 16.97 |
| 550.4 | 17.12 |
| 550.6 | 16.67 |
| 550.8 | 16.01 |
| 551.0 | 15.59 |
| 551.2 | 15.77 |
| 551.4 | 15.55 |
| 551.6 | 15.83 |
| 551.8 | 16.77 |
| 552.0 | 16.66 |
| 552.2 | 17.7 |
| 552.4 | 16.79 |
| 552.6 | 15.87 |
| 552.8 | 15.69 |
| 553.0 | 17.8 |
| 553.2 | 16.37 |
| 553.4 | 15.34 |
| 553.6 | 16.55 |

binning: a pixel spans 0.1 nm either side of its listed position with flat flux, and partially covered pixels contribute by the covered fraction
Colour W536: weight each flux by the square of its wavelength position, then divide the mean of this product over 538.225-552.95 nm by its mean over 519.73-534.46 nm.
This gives 1.1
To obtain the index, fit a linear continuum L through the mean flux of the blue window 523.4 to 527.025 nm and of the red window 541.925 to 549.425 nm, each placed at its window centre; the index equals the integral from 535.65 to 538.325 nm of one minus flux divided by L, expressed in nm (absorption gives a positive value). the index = -0.23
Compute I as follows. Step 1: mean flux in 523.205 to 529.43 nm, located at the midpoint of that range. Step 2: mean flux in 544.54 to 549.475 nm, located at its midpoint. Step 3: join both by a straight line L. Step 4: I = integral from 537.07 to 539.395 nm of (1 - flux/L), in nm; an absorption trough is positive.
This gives -0.10 nm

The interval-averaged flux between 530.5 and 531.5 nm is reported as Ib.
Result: 16.9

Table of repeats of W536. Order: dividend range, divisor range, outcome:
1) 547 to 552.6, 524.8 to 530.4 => 1.14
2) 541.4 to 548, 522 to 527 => 1.17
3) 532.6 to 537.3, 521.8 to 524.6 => 1.14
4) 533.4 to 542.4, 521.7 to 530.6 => 1.11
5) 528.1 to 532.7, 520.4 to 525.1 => 1.11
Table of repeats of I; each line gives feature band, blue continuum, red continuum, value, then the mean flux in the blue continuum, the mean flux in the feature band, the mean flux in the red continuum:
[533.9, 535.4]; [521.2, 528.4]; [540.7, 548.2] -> -0.073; 15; 16.3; 16.1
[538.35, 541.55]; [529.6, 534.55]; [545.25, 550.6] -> 0.160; 16.1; 15.2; 16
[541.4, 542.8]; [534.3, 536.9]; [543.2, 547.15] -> -0.013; 17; 16.7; 16.3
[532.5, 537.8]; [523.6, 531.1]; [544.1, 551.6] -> -0.278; 15.5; 16.5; 16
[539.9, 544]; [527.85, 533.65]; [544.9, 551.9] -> 0.031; 16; 15.9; 16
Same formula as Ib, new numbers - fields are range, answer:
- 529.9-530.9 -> 16.5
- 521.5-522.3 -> 15.2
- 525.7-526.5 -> 15.1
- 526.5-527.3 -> 13.2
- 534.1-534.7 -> 15.8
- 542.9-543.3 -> 16.4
